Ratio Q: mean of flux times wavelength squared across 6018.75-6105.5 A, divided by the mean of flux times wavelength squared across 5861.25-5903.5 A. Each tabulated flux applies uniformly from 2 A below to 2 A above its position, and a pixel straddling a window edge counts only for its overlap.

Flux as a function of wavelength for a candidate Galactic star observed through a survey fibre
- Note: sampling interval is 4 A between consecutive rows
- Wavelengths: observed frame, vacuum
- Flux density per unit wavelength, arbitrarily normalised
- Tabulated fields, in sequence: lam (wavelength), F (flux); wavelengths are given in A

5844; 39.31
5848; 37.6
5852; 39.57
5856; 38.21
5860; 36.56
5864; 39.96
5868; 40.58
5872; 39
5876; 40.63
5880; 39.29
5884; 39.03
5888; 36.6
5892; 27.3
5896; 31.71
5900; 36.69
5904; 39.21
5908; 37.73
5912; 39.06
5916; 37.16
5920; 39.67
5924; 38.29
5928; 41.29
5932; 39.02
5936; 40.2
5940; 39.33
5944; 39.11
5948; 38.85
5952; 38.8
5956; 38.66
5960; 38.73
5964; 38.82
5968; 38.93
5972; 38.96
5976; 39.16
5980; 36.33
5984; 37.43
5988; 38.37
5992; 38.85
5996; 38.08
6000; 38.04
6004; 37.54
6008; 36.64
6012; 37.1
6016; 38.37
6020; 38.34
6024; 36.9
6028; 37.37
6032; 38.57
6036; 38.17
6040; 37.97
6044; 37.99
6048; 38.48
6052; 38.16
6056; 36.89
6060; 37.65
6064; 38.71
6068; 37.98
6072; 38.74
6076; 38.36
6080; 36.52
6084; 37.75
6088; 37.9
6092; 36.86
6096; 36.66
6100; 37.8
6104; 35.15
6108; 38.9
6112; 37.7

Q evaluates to 1.08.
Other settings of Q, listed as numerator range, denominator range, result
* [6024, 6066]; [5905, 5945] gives 1.01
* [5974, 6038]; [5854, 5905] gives 1.06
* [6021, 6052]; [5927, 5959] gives 1.00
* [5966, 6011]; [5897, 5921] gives 1.03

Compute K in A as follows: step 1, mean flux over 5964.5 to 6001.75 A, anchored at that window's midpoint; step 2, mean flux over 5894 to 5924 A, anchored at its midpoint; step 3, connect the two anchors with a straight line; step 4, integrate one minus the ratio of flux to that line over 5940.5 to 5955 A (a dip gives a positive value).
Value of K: -0.4 A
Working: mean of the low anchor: 37.4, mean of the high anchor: 38.3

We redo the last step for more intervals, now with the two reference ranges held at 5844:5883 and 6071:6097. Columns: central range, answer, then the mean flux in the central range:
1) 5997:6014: 0.3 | 37.4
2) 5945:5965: -0.2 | 38.8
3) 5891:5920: 2.0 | 36.1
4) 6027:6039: -0.1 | 38.1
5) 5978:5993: 0.2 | 37.7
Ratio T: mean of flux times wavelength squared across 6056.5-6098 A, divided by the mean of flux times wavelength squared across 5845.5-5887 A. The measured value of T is 1.0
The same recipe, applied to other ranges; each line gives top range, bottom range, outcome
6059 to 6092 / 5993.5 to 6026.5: 1.03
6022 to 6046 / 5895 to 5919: 1.06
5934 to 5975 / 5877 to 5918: 1.09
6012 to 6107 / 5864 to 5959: 1.04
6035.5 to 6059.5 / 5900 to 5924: 1.03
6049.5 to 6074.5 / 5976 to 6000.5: 1.03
